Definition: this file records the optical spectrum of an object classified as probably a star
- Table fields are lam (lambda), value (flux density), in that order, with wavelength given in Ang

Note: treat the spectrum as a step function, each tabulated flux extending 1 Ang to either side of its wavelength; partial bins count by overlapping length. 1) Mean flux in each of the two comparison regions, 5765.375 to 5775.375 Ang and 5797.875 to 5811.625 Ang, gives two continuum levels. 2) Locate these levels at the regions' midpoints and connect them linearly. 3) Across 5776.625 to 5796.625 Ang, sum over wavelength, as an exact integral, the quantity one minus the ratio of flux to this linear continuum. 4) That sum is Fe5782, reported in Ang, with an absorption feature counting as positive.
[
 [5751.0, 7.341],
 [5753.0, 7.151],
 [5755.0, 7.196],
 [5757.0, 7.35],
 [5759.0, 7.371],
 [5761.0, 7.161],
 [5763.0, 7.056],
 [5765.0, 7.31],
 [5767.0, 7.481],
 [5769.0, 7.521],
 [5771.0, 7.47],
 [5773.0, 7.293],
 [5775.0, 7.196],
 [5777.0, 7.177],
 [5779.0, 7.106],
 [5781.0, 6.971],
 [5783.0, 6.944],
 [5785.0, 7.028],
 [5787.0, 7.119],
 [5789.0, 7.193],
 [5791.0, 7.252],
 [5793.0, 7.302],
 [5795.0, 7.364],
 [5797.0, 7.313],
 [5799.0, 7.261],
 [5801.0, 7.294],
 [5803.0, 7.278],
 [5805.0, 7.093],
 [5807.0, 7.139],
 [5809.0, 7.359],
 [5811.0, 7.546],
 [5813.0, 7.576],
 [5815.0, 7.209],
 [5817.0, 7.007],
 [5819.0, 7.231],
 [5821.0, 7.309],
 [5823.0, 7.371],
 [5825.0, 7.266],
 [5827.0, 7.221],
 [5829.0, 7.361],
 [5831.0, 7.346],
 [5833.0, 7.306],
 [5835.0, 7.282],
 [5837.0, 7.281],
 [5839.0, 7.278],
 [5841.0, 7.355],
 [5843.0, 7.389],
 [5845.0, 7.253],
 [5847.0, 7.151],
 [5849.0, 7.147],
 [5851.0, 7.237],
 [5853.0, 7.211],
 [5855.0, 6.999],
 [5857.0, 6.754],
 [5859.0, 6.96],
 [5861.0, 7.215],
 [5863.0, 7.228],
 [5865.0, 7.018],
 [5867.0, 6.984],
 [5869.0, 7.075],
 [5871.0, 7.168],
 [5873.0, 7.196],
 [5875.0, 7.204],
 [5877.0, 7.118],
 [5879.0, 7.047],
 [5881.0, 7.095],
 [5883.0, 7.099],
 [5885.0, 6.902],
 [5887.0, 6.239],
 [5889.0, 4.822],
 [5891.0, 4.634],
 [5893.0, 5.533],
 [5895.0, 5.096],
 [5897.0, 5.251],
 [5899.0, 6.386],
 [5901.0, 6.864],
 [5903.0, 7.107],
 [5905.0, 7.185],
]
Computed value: 0.5 Ang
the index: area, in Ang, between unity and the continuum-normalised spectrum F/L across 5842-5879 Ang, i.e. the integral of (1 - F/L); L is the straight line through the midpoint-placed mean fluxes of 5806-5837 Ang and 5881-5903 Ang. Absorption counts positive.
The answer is -3.1 Ang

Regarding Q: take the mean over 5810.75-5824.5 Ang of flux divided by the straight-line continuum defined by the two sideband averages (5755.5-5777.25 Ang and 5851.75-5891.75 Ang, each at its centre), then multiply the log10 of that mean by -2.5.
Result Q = -0.04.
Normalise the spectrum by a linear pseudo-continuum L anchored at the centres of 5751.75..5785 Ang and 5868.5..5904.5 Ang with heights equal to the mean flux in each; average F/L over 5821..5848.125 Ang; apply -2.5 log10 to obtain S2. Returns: -0.08 mag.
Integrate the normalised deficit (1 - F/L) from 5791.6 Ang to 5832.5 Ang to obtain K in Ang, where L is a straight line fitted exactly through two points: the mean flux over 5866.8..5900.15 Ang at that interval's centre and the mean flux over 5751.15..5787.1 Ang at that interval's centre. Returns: -2.3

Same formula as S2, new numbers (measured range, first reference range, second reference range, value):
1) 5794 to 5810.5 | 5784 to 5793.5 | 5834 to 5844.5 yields -0.01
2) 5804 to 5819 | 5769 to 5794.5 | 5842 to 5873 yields -0.02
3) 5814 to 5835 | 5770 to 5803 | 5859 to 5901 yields -0.05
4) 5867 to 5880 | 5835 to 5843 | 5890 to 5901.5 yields -0.14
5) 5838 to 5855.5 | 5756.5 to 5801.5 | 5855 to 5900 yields -0.07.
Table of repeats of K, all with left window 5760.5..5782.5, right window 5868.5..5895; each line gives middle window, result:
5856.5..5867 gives -0.7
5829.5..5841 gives -0.8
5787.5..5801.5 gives -0.4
